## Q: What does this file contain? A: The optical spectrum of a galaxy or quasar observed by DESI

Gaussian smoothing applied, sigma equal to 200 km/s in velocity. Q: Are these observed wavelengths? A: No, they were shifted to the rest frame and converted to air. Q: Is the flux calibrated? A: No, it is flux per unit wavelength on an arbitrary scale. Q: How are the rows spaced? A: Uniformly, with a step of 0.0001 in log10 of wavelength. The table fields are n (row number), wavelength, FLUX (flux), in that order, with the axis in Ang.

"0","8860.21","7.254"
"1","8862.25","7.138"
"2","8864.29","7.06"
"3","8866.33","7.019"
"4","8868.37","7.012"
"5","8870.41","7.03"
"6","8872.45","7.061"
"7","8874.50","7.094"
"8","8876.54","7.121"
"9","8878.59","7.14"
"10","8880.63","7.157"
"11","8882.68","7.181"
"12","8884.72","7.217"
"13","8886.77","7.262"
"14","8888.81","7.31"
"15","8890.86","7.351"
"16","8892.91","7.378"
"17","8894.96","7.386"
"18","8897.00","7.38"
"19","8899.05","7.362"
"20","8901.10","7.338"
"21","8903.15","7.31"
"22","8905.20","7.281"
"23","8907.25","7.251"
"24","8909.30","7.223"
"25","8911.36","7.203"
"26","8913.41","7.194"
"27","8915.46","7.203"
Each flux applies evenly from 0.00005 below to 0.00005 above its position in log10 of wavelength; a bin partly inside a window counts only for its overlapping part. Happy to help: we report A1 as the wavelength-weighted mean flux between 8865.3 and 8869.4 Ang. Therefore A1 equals 7.02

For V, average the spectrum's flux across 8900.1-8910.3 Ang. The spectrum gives 7.28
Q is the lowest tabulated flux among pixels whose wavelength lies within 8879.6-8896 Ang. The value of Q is 7.157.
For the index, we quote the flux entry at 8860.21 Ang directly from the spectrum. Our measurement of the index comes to 7.254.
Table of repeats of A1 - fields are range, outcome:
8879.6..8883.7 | 7.17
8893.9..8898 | 7.39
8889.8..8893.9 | 7.35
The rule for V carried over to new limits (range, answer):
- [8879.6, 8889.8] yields 7.23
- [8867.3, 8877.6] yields 7.06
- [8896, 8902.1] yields 7.36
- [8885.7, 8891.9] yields 7.3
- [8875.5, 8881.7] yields 7.14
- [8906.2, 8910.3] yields 7.24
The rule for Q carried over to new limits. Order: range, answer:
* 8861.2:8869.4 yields 7.012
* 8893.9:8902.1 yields 7.338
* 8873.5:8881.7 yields 7.094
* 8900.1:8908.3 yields 7.251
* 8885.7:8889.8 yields 7.262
